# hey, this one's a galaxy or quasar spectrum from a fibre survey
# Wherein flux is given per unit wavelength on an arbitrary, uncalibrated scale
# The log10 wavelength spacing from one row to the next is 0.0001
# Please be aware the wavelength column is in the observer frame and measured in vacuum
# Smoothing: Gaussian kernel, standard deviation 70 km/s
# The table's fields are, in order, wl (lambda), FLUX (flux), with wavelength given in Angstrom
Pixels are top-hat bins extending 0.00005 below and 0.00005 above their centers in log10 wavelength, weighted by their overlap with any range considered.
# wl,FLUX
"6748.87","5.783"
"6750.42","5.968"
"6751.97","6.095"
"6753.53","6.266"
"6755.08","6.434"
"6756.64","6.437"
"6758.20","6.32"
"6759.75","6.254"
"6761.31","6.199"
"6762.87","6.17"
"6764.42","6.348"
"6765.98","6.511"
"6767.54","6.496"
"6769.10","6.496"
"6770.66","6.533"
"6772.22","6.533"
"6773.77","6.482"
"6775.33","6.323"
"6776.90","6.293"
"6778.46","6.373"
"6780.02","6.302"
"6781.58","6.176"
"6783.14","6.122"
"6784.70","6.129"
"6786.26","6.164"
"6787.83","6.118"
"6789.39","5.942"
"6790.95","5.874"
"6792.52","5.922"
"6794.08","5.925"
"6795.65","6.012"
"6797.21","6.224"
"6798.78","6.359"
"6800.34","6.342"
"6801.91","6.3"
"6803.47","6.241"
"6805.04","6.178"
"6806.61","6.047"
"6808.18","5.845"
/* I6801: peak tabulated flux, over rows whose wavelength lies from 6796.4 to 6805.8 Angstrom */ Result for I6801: 6.359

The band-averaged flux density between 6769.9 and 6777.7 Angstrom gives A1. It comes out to 6.43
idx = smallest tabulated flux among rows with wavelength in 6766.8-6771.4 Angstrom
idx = 6.496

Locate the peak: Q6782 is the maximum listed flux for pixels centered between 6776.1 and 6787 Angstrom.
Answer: 6.373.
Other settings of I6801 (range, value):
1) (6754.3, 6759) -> 6.437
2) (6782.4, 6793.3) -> 6.164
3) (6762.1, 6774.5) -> 6.533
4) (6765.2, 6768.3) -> 6.511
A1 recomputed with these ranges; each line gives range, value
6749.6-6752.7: 6.04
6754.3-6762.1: 6.33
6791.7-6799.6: 6.09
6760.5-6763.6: 6.17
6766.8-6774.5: 6.51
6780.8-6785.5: 6.15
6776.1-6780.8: 6.31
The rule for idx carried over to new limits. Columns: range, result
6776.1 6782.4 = 6.176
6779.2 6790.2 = 5.942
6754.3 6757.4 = 6.434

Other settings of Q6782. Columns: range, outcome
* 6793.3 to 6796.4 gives 6.012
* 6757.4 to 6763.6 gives 6.32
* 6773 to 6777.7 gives 6.482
